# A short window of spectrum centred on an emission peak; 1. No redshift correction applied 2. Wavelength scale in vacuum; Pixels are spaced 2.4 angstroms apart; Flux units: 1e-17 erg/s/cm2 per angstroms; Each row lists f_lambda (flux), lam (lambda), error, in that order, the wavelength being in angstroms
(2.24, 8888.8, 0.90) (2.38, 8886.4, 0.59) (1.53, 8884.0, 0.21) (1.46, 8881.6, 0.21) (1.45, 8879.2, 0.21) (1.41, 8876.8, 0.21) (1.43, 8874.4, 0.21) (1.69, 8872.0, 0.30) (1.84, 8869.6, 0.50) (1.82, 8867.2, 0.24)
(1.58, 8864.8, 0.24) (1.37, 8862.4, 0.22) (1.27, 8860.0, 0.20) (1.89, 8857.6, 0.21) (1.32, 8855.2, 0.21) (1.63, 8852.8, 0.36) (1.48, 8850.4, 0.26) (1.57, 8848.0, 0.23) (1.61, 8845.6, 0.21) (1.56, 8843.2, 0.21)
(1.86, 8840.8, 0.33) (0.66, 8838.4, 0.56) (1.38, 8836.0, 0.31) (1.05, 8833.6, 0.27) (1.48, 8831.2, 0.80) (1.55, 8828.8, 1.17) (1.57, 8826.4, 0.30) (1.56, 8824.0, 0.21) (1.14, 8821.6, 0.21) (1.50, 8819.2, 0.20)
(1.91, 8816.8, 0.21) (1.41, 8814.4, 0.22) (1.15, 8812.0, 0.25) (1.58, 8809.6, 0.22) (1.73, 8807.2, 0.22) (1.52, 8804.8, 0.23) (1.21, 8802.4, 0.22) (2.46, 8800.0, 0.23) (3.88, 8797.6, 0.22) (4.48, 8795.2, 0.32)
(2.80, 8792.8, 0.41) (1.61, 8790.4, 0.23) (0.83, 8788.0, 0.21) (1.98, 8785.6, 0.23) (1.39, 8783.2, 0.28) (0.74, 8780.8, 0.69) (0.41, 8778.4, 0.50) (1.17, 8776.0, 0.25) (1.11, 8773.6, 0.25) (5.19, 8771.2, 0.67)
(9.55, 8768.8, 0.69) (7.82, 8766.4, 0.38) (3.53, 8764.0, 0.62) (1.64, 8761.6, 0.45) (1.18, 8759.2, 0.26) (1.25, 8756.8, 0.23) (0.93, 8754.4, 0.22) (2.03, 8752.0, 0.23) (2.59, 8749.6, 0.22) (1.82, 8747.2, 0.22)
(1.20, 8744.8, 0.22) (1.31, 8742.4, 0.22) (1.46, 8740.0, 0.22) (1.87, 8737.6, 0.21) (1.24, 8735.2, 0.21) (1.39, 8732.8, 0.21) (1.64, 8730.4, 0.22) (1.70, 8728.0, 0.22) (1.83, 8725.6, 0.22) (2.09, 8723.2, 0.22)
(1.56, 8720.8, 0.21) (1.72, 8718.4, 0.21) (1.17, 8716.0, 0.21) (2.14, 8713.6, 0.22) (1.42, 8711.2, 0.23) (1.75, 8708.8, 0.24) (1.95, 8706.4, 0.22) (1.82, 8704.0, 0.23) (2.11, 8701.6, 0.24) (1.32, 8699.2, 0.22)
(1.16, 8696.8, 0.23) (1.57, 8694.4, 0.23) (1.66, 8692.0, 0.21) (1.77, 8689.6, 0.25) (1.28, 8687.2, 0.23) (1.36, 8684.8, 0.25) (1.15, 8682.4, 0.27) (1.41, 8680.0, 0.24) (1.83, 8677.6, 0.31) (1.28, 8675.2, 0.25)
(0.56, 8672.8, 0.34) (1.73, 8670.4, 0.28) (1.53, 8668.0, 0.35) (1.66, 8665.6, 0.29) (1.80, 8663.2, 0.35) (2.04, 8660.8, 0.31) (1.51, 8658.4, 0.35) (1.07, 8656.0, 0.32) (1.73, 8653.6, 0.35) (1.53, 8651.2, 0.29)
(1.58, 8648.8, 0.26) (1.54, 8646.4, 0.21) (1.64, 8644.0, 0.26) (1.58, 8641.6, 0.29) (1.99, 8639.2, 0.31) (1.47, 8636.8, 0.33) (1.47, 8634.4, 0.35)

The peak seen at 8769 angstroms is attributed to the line Halpha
